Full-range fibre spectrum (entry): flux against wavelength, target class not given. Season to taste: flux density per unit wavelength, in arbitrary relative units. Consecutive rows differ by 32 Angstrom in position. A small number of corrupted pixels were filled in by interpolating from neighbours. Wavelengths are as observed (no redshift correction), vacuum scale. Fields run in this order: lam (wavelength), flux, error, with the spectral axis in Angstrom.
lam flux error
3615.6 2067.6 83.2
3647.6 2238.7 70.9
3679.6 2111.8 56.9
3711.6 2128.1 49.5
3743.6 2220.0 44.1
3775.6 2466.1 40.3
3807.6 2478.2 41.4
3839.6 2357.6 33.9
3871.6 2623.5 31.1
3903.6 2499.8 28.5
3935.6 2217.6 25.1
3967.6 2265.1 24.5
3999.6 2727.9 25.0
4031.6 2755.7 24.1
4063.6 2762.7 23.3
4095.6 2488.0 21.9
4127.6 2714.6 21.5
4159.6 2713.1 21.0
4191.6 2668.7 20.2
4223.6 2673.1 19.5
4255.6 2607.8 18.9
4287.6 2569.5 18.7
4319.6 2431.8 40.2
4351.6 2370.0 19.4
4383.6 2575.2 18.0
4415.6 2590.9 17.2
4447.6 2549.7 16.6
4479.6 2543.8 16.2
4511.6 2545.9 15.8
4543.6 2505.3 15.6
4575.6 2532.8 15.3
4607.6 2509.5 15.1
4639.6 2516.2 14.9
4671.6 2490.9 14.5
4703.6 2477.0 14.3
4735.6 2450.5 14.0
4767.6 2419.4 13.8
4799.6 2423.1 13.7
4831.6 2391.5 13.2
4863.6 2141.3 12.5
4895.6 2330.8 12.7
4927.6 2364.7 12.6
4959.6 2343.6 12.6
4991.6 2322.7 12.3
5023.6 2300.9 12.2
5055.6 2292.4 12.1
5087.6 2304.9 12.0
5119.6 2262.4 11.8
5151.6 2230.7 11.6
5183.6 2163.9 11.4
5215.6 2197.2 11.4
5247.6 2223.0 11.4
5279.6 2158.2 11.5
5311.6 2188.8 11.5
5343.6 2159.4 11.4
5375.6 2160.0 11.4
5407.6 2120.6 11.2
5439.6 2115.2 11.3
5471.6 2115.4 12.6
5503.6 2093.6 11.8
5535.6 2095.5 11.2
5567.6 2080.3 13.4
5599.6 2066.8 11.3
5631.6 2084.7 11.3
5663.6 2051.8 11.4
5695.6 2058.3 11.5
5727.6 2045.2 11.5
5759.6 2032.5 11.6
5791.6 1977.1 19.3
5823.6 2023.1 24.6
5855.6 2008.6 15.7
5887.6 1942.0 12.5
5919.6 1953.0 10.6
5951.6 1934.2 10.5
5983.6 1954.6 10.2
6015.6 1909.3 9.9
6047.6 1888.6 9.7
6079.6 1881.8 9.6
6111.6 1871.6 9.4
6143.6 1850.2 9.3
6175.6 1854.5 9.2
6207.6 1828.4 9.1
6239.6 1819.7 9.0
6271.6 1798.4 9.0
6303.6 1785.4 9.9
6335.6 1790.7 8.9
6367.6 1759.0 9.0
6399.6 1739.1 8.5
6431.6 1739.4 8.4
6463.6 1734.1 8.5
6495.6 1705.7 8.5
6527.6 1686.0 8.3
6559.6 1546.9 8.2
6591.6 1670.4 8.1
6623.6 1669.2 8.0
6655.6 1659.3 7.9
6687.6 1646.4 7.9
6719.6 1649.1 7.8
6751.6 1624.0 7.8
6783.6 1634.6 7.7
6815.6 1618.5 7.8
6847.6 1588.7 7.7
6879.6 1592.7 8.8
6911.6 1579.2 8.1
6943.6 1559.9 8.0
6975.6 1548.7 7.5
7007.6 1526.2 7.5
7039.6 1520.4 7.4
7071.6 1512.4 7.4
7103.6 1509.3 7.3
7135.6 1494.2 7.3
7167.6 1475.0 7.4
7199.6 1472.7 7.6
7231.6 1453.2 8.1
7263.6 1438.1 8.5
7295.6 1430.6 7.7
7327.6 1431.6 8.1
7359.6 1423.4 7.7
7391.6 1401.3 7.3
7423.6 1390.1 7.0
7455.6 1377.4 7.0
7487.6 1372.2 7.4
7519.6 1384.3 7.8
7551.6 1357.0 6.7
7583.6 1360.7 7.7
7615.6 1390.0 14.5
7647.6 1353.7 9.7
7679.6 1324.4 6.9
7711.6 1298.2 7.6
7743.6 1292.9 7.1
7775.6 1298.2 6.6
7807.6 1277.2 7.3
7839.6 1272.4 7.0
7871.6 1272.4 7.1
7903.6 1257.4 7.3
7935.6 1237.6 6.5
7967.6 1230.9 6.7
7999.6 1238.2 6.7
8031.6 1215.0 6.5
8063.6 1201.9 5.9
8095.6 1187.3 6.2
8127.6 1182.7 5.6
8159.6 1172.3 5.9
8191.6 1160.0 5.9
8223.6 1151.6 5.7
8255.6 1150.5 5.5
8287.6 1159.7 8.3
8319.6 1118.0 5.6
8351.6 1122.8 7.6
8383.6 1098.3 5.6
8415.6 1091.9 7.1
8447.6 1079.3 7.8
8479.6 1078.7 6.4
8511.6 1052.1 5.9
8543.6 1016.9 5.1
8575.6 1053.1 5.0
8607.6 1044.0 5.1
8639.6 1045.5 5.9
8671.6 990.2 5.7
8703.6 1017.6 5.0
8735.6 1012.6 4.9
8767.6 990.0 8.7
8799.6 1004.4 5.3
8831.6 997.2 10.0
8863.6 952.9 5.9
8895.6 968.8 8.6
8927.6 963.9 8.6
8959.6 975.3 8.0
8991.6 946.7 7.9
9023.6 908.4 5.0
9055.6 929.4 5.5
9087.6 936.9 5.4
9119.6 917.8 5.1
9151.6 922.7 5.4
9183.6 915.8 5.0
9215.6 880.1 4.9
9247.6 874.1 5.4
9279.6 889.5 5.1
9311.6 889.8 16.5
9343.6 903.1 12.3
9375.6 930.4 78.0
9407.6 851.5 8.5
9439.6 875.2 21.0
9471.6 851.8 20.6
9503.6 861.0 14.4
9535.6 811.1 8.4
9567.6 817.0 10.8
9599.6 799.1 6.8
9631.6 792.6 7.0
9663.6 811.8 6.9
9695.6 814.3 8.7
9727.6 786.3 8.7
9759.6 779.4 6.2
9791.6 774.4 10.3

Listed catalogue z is 0.00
